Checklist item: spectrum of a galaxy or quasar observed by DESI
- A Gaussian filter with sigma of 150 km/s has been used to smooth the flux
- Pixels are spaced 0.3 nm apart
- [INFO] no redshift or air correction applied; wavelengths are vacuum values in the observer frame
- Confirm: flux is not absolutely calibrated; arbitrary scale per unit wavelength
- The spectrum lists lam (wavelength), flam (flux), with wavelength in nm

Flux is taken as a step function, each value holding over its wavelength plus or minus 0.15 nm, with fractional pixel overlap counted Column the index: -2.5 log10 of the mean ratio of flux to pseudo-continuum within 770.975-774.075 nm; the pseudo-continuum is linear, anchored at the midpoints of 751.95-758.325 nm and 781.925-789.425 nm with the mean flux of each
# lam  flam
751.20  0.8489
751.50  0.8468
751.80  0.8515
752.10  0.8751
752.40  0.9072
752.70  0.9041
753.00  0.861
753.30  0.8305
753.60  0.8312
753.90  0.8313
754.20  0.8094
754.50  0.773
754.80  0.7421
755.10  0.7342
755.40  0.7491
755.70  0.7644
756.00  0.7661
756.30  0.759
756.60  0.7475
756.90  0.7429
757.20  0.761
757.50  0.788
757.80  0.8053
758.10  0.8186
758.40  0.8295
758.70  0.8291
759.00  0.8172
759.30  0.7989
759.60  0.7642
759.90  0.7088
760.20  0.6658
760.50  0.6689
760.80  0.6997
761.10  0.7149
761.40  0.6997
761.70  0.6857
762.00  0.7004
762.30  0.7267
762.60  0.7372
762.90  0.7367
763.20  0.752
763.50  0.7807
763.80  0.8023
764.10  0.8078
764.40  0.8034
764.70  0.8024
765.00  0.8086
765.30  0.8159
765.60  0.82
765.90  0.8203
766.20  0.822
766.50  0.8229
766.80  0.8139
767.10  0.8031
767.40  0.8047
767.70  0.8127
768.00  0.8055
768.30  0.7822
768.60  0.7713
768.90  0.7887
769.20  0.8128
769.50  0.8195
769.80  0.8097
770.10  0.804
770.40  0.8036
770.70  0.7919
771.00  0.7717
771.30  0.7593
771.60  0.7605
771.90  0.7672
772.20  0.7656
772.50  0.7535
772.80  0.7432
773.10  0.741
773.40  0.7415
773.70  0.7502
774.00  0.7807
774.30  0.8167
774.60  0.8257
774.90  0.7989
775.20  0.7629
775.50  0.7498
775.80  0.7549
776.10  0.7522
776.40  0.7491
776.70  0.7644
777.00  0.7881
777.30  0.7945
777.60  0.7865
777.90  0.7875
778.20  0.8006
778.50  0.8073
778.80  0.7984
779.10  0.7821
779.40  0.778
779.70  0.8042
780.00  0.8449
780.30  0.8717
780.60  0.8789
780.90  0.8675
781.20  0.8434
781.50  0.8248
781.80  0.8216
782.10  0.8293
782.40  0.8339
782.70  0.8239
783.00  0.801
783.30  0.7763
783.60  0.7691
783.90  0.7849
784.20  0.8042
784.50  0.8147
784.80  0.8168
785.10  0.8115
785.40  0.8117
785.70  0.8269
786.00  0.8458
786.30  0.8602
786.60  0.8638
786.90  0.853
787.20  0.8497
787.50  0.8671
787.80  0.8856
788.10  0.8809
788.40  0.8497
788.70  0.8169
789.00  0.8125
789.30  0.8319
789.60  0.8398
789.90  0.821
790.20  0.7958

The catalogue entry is 0.08 mag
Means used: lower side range 0.8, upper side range 0.829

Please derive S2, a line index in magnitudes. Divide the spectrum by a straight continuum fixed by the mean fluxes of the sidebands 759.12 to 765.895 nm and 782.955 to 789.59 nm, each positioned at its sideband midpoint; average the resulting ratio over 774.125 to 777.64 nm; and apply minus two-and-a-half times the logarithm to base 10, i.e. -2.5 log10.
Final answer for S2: 0.02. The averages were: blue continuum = 0.752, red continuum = 0.829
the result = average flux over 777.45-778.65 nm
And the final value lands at 0.795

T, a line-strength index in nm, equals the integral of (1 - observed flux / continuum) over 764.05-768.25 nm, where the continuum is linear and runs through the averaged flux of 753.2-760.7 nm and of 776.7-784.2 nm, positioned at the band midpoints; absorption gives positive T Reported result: -0.12 nm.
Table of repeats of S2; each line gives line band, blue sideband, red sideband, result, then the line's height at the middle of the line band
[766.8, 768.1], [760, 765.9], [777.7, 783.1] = -0.05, 0.769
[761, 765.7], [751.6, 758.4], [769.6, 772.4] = 0.04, 0.792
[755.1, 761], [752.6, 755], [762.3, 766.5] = 0.07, 0.808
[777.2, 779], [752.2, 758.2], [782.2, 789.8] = 0.03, 0.821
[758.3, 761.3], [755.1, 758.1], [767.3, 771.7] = 0.04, 0.773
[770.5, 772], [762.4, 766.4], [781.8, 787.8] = 0.04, 0.803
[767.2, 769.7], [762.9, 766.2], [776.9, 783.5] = 0.00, 0.803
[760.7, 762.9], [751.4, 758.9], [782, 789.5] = 0.14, 0.811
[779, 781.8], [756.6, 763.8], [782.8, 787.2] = -0.04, 0.806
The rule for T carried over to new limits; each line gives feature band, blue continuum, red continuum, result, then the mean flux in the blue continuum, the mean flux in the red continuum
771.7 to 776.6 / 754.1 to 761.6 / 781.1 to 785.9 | 0.16 nm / 0.757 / 0.812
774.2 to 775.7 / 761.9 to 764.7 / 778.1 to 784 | 0.02 nm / 0.764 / 0.818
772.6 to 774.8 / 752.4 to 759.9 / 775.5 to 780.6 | 0.06 nm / 0.795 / 0.793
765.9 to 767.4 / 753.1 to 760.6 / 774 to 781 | -0.06 nm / 0.775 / 0.798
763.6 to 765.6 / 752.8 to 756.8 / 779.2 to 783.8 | -0.02 nm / 0.785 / 0.824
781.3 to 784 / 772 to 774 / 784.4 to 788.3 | 0.04 nm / 0.752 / 0.846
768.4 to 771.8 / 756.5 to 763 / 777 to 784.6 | -0.04 nm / 0.748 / 0.813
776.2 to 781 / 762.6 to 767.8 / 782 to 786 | 0.01 nm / 0.8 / 0.809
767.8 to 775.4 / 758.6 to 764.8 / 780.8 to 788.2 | 0.02 nm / 0.747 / 0.83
